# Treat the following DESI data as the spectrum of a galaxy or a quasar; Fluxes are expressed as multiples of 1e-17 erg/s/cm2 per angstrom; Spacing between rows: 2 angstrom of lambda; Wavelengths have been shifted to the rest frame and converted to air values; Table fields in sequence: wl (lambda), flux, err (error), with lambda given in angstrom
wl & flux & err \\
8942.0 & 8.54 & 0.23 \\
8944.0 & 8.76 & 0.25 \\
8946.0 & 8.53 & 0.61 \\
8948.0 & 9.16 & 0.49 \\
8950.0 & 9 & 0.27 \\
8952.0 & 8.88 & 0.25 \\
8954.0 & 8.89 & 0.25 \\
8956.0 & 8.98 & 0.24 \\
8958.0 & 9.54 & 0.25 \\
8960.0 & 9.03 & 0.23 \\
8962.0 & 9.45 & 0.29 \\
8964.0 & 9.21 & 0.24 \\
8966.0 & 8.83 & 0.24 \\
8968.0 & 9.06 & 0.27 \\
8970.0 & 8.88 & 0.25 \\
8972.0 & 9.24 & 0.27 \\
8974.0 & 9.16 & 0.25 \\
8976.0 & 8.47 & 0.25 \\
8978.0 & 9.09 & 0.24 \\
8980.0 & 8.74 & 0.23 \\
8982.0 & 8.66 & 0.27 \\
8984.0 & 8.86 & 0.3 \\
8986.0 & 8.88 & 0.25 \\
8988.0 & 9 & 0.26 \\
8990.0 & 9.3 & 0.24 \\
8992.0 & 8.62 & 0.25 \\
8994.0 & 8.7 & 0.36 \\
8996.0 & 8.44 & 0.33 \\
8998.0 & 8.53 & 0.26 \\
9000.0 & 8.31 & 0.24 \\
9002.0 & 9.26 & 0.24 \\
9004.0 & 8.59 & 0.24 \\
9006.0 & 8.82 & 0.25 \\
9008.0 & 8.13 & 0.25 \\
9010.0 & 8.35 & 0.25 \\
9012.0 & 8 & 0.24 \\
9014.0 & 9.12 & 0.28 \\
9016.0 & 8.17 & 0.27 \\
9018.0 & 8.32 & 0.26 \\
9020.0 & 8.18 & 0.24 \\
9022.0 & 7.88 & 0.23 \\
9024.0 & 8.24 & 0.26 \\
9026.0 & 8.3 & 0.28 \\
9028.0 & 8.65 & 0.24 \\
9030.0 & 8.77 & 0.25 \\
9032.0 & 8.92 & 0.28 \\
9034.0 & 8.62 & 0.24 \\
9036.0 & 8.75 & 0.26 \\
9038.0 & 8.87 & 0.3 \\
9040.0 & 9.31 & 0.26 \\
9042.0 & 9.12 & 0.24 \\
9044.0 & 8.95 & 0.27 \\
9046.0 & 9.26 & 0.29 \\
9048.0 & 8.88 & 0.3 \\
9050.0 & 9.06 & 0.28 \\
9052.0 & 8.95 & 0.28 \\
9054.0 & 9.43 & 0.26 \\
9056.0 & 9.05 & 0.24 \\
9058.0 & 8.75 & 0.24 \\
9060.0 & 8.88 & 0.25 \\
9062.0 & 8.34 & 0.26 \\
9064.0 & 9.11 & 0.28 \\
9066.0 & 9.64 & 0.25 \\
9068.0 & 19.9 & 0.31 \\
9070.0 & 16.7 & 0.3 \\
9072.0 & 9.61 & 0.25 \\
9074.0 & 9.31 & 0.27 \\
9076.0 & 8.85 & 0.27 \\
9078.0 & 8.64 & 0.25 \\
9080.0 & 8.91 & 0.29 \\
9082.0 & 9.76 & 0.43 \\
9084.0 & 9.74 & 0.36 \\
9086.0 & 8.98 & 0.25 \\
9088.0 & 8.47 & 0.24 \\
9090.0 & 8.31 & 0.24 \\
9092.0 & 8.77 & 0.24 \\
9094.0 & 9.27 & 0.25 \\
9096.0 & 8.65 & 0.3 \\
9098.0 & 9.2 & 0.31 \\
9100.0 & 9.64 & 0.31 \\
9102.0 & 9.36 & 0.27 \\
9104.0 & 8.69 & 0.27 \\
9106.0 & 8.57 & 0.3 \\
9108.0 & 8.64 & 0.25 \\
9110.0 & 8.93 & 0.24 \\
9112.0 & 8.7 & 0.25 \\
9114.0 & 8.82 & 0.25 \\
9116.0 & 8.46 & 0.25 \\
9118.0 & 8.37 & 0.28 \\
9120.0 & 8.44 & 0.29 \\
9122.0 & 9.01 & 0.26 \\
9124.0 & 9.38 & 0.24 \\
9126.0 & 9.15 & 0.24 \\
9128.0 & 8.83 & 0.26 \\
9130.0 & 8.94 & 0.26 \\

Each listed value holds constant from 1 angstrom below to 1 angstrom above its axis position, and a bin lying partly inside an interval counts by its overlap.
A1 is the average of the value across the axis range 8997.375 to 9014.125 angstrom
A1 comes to 8.54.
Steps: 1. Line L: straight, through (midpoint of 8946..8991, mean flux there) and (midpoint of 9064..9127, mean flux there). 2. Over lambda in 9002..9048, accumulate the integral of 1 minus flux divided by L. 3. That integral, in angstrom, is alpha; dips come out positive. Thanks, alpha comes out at 3.1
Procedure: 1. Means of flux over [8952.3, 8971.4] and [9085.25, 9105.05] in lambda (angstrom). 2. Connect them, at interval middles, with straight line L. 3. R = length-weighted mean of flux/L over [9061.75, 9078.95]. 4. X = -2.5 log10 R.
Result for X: -0.25 mag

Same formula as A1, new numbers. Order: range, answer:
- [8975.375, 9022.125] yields 8.62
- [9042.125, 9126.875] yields 9.41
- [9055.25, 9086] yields 10.3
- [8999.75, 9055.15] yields 8.69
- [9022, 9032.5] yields 8.49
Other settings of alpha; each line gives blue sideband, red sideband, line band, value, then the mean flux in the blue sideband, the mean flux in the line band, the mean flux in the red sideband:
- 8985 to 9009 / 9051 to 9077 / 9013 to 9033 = 2.0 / 8.72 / 8.46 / 10.5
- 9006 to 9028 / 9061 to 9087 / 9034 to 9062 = 1.6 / 8.31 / 8.98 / 10.6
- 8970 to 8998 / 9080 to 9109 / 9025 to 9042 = 0.2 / 8.85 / 8.79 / 9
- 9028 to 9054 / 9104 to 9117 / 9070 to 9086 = -1.6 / 8.96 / 9.71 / 8.69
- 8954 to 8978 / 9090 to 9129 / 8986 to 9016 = 1.3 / 9.07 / 8.65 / 8.87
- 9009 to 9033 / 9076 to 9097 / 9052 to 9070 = -3.9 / 8.41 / 10.7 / 8.95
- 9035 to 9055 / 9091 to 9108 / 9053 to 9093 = -4.1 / 9.06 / 9.96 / 9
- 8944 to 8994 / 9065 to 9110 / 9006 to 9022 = 1.7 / 8.97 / 8.33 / 9.87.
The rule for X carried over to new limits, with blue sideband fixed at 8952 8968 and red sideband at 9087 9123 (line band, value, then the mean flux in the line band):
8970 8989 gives 0.02 mag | 8.9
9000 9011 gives 0.05 mag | 8.6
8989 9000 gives 0.04 mag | 8.68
